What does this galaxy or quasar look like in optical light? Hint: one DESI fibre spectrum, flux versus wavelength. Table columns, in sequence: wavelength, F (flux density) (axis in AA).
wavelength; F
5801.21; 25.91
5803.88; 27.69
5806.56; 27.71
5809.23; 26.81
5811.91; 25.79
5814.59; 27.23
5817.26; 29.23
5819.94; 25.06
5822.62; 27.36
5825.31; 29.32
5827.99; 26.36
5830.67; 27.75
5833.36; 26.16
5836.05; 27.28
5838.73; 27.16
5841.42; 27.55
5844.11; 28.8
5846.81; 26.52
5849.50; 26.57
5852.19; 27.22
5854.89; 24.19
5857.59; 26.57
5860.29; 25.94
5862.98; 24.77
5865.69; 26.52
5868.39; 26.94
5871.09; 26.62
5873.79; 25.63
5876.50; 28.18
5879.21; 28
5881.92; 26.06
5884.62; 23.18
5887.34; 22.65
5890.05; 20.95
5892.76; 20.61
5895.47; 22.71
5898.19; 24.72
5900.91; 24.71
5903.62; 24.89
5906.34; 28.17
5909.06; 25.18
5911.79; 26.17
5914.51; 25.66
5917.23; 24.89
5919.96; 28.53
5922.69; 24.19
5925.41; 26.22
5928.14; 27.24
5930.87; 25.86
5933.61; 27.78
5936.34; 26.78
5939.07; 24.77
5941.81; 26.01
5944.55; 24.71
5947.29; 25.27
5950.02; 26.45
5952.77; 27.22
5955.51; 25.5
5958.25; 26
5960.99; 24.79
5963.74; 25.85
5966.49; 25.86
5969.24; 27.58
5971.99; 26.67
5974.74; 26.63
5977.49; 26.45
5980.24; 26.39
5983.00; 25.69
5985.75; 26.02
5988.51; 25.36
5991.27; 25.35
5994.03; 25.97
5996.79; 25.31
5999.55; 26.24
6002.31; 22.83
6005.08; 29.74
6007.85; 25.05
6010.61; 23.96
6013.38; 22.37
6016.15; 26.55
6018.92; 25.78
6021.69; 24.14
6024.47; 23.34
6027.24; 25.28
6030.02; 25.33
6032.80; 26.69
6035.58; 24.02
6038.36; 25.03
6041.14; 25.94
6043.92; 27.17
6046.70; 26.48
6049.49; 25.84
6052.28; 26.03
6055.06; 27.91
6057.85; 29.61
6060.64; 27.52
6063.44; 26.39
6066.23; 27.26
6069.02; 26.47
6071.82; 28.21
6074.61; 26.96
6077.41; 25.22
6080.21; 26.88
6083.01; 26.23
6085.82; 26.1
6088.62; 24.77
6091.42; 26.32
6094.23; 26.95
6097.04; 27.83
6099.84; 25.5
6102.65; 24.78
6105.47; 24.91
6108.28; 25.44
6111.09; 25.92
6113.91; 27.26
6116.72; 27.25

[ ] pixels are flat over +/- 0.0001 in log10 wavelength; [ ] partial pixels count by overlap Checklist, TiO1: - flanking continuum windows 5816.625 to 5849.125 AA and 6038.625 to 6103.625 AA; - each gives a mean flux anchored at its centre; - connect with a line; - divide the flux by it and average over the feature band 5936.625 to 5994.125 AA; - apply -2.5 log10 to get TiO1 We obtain 0.04 mag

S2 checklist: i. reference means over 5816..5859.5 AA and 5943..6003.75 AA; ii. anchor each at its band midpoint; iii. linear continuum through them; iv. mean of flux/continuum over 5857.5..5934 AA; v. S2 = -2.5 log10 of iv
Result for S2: 0.04 mag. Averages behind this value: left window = 27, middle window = 25.5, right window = 25.8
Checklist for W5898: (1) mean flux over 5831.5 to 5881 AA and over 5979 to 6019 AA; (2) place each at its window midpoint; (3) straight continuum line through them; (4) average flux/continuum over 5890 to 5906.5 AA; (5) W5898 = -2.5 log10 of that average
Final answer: 0.11 mag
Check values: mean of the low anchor 26.7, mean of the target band 23.7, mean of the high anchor 25.5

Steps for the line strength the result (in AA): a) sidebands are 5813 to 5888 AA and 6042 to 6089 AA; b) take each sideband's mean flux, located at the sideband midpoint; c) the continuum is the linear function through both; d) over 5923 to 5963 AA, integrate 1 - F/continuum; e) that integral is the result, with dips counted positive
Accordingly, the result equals 1.07 AA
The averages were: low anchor 26.6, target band 26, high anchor 26.8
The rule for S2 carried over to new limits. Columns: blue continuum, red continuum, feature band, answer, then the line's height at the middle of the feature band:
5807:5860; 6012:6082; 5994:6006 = 0.02 mag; 26.3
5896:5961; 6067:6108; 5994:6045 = 0.03 mag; 26.1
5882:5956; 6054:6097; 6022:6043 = 0.06 mag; 26.4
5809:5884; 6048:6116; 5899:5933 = 0.03 mag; 26.7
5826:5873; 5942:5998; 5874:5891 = 0.06 mag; 26.5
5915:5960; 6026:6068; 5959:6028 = 0.03 mag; 26.3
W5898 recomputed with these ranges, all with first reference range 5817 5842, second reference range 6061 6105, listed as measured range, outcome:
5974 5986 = 0.02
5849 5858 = 0.05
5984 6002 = 0.05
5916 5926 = 0.04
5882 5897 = 0.20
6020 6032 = 0.08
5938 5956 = 0.05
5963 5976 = 0.01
